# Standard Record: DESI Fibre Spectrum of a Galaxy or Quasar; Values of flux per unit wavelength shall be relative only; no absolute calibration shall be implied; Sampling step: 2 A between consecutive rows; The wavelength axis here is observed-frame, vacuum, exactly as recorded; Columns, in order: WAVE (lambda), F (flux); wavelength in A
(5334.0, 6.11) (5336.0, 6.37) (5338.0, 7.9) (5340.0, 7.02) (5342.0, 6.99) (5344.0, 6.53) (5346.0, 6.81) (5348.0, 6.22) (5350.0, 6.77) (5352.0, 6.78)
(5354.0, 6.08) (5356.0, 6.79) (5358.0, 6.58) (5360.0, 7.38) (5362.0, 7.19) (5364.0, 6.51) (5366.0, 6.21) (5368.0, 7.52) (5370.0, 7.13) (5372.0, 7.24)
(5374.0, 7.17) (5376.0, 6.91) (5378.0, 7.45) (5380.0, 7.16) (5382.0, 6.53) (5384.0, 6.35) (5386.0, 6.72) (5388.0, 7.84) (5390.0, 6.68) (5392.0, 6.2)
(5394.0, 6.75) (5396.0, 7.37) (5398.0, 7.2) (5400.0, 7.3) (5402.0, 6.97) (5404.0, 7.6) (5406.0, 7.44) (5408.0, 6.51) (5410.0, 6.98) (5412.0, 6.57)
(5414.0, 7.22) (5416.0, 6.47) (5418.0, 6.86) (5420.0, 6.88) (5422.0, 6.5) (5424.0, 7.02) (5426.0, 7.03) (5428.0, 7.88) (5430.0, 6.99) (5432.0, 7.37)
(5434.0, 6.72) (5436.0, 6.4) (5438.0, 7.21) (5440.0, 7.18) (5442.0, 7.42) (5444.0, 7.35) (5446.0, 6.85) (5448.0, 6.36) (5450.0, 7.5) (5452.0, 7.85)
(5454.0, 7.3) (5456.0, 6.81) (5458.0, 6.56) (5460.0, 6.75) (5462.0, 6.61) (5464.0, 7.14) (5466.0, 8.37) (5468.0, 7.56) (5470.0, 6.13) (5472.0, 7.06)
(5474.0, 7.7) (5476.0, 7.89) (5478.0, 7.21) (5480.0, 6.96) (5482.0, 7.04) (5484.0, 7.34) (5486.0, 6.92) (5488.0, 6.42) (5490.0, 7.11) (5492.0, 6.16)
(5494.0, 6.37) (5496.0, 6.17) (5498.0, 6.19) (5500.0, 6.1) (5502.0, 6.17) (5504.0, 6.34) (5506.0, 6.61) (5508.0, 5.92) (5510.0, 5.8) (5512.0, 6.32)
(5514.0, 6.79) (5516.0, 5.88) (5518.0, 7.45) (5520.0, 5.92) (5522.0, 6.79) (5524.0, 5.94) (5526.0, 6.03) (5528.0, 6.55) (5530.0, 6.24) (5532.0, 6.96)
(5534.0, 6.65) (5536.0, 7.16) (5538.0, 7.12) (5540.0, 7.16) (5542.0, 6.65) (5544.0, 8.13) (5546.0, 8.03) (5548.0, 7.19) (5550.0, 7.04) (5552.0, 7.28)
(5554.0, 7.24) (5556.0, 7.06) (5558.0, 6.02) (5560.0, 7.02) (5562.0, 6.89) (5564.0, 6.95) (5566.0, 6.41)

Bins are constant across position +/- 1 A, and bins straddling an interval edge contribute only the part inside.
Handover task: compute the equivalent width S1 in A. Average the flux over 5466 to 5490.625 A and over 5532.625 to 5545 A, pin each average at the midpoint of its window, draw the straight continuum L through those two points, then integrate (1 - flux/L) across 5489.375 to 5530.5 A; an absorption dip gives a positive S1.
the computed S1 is 4.8 A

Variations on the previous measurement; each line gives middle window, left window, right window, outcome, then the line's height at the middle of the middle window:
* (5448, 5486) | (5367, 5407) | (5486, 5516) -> -3.67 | 6.55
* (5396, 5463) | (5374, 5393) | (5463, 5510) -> -1.74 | 6.85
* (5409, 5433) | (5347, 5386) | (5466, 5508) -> -0.58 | 6.82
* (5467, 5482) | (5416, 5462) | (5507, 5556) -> -0.62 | 6.92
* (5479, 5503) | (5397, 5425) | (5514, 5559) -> 1.07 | 6.89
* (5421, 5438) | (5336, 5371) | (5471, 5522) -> -0.69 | 6.73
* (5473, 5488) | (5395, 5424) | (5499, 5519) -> -1.63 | 6.53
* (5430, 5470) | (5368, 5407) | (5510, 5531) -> -2.14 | 6.74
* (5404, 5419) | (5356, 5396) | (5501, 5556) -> -0.07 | 6.88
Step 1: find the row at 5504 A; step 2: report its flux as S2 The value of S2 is 6.34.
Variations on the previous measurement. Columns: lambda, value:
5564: 6.95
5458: 6.56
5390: 6.68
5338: 7.9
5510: 5.8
